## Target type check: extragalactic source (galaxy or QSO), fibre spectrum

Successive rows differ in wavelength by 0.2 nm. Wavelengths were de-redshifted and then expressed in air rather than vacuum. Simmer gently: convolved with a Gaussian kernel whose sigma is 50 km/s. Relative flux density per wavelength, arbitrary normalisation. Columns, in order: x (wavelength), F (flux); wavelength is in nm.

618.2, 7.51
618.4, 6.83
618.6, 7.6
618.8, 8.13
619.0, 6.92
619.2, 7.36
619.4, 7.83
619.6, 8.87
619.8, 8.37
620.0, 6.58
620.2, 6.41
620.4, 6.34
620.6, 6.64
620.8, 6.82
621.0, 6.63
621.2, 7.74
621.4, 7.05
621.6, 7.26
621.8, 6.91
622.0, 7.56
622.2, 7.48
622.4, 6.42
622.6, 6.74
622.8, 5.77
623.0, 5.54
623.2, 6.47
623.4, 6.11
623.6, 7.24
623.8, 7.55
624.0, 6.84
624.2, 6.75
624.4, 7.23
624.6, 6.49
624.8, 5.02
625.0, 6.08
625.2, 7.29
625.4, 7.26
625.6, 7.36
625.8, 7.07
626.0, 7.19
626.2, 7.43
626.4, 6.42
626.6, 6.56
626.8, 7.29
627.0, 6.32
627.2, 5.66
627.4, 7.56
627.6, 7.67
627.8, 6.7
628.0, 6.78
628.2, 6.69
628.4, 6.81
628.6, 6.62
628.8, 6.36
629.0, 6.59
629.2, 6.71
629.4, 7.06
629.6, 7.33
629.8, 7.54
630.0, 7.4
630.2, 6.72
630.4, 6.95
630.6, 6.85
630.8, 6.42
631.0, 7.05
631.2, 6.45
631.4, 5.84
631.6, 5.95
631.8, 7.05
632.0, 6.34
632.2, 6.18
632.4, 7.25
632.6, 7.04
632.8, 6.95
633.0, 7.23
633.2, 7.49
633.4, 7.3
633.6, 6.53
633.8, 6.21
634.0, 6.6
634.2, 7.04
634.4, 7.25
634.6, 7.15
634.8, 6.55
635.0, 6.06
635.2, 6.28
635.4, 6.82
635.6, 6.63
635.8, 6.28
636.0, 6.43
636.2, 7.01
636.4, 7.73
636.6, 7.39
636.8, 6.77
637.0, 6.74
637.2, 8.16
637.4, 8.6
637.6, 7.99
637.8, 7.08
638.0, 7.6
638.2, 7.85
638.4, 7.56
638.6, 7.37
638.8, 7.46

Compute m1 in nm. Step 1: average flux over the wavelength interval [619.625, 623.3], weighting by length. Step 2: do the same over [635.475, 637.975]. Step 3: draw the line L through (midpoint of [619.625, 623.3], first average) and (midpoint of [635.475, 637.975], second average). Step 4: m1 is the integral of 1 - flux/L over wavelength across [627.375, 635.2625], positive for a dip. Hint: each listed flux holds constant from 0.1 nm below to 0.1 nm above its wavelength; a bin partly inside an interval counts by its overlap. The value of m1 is 0.33 nm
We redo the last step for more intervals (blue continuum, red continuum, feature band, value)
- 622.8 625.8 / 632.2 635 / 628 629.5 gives 0.02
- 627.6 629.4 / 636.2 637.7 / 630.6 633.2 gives 0.14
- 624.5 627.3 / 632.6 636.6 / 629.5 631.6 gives -0.02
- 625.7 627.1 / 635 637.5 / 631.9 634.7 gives 0.04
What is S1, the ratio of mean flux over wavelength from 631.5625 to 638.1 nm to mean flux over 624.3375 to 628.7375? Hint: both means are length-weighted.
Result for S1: 1.0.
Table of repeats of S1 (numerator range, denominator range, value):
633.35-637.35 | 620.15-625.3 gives 1.02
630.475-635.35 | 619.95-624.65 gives 0.99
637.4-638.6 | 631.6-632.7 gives 1.15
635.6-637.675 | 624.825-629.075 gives 1.07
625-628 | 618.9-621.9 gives 0.97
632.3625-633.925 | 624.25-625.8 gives 1.04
